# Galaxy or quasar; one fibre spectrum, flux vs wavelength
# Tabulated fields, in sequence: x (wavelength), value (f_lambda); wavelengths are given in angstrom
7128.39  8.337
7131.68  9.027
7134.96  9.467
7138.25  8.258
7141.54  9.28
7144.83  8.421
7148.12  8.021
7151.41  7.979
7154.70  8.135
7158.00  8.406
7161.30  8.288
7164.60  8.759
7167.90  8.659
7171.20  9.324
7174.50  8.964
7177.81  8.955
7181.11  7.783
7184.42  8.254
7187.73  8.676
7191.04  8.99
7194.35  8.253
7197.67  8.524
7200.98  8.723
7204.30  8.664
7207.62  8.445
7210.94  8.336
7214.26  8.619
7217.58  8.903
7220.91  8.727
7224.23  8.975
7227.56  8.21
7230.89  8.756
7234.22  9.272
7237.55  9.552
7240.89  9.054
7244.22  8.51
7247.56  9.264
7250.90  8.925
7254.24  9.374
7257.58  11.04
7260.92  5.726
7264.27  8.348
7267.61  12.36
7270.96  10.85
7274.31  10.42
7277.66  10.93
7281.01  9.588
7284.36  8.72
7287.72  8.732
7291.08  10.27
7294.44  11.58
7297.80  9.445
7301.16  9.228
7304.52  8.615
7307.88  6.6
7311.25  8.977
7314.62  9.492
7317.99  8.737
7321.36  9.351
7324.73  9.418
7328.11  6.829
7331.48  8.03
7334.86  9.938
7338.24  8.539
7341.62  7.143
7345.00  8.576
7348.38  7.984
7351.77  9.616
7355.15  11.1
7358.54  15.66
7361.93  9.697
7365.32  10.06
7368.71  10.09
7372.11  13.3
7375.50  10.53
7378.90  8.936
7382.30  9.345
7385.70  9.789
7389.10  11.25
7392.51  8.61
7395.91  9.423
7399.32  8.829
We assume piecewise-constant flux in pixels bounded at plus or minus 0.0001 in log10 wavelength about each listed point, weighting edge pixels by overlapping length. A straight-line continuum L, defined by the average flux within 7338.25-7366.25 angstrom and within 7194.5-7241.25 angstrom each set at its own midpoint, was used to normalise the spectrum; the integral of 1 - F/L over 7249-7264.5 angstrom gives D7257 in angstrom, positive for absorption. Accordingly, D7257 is 0.6 angstrom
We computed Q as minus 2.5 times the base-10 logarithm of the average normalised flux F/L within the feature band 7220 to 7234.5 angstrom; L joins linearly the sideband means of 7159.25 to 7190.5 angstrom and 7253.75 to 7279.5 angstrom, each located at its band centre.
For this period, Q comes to 0.07 mag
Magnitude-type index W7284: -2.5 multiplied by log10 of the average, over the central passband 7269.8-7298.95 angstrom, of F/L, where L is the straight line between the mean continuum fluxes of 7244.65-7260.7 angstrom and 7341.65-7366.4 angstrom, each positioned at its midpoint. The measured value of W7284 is -0.061 mag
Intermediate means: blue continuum 9.21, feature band 10.1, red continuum 10.2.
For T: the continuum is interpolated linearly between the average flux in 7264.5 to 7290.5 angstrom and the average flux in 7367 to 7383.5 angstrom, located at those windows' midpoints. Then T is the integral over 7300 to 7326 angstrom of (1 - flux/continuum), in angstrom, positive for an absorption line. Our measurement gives 3.7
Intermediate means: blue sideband 10.1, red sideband 10.5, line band 8.79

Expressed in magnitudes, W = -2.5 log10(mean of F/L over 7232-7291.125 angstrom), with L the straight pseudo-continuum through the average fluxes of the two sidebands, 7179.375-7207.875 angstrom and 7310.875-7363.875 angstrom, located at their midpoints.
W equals -0.07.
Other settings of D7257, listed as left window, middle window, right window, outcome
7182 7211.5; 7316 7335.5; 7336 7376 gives 2.4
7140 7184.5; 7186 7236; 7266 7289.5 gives 3.1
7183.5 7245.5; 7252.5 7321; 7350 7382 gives 2.1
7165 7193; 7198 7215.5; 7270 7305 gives 0.9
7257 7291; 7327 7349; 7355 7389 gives 4.7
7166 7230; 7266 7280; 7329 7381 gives -2.8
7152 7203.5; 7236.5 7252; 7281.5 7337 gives -0.5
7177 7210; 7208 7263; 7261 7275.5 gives 3.0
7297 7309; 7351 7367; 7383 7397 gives -3.5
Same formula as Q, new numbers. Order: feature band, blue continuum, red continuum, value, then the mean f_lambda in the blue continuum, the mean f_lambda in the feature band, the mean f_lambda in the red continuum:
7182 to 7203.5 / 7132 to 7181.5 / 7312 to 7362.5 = 0.027 mag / 8.61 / 8.54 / 9.33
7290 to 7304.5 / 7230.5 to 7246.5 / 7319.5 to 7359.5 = -0.090 mag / 9.06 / 9.95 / 9.23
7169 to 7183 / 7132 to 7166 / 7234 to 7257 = -0.004 mag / 8.52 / 8.75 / 9.22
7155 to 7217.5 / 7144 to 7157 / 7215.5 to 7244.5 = -0.014 mag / 8.14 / 8.59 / 8.9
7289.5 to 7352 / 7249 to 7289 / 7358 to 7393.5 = 0.138 mag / 9.59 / 8.84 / 10.5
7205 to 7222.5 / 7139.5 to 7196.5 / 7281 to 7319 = 0.018 mag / 8.54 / 8.61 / 9.15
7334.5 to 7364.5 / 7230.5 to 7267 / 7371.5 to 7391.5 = 0.021 mag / 9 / 9.81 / 10.3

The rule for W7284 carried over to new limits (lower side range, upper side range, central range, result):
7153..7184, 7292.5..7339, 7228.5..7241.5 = -0.05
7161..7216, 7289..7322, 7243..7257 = -0.03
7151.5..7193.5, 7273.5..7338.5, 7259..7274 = -0.05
